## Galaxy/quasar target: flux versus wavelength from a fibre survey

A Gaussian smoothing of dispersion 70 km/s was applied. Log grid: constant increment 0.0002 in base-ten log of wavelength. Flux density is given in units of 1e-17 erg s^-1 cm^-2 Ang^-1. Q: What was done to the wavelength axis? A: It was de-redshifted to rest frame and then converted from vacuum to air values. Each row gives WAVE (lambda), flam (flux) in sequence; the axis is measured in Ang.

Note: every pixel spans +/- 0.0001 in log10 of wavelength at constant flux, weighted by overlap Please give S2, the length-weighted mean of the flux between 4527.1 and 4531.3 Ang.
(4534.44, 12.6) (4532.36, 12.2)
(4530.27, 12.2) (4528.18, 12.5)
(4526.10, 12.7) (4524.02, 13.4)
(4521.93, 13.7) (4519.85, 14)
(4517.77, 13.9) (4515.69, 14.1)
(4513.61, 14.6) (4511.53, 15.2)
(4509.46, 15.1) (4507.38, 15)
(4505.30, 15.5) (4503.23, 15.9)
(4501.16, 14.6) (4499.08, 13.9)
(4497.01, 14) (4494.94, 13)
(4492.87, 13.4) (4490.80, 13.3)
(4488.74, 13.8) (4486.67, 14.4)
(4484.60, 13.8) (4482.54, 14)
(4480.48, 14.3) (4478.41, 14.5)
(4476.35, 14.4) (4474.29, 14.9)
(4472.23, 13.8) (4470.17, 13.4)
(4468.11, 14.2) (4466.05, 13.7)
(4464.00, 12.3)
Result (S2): 12.4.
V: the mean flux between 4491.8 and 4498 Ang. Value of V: 13.5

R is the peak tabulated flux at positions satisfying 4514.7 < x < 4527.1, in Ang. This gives 14.1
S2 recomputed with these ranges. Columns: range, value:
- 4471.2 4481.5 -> 14.4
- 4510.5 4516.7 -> 14.6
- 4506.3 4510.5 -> 15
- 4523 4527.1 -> 13.1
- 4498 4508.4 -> 15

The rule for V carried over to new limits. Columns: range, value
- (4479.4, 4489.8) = 14.1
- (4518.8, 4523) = 13.8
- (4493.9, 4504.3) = 14.3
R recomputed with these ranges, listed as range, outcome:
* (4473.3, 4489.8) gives 14.9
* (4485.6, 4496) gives 14.4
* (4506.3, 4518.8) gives 15.2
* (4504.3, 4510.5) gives 15.5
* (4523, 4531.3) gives 13.4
